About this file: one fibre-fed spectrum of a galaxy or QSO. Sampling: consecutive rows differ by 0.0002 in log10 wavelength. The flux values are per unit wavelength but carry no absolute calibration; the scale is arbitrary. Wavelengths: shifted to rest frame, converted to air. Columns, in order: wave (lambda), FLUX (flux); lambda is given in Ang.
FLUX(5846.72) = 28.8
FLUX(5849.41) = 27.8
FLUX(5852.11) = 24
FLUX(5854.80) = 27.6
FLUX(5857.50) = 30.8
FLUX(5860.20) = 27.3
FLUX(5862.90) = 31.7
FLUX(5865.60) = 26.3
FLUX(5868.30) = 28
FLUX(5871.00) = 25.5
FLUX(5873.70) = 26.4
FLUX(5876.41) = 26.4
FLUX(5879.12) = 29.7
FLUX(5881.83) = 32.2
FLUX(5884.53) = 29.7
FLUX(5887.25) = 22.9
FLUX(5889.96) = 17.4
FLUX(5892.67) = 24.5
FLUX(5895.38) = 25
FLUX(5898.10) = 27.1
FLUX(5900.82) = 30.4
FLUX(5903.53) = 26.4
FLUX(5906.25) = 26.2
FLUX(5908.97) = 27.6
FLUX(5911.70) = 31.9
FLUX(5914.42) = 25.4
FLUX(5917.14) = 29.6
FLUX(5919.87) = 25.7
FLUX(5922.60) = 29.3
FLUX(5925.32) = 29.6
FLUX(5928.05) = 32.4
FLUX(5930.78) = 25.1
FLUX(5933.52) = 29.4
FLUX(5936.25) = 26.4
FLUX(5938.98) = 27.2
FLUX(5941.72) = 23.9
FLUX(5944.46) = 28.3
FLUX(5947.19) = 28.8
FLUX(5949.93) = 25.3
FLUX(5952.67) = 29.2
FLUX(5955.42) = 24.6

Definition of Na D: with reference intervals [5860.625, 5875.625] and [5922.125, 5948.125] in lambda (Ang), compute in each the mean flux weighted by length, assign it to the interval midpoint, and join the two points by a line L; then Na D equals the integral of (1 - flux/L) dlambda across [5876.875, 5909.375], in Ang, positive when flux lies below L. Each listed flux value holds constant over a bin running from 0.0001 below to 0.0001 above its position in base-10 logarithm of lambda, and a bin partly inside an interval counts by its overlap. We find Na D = 1.3 Ang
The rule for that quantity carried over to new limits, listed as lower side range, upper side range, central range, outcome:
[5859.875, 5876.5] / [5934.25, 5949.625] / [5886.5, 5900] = 1.78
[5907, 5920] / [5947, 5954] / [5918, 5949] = 0.04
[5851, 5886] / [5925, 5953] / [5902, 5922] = 0.15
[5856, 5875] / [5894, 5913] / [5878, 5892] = 0.84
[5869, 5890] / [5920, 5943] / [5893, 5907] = 0.19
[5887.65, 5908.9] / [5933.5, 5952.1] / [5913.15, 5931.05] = -1.46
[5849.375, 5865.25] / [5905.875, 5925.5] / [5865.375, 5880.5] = 0.54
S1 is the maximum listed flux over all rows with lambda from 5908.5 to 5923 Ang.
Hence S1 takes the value 31.9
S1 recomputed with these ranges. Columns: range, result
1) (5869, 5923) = 32.2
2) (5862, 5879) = 31.7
